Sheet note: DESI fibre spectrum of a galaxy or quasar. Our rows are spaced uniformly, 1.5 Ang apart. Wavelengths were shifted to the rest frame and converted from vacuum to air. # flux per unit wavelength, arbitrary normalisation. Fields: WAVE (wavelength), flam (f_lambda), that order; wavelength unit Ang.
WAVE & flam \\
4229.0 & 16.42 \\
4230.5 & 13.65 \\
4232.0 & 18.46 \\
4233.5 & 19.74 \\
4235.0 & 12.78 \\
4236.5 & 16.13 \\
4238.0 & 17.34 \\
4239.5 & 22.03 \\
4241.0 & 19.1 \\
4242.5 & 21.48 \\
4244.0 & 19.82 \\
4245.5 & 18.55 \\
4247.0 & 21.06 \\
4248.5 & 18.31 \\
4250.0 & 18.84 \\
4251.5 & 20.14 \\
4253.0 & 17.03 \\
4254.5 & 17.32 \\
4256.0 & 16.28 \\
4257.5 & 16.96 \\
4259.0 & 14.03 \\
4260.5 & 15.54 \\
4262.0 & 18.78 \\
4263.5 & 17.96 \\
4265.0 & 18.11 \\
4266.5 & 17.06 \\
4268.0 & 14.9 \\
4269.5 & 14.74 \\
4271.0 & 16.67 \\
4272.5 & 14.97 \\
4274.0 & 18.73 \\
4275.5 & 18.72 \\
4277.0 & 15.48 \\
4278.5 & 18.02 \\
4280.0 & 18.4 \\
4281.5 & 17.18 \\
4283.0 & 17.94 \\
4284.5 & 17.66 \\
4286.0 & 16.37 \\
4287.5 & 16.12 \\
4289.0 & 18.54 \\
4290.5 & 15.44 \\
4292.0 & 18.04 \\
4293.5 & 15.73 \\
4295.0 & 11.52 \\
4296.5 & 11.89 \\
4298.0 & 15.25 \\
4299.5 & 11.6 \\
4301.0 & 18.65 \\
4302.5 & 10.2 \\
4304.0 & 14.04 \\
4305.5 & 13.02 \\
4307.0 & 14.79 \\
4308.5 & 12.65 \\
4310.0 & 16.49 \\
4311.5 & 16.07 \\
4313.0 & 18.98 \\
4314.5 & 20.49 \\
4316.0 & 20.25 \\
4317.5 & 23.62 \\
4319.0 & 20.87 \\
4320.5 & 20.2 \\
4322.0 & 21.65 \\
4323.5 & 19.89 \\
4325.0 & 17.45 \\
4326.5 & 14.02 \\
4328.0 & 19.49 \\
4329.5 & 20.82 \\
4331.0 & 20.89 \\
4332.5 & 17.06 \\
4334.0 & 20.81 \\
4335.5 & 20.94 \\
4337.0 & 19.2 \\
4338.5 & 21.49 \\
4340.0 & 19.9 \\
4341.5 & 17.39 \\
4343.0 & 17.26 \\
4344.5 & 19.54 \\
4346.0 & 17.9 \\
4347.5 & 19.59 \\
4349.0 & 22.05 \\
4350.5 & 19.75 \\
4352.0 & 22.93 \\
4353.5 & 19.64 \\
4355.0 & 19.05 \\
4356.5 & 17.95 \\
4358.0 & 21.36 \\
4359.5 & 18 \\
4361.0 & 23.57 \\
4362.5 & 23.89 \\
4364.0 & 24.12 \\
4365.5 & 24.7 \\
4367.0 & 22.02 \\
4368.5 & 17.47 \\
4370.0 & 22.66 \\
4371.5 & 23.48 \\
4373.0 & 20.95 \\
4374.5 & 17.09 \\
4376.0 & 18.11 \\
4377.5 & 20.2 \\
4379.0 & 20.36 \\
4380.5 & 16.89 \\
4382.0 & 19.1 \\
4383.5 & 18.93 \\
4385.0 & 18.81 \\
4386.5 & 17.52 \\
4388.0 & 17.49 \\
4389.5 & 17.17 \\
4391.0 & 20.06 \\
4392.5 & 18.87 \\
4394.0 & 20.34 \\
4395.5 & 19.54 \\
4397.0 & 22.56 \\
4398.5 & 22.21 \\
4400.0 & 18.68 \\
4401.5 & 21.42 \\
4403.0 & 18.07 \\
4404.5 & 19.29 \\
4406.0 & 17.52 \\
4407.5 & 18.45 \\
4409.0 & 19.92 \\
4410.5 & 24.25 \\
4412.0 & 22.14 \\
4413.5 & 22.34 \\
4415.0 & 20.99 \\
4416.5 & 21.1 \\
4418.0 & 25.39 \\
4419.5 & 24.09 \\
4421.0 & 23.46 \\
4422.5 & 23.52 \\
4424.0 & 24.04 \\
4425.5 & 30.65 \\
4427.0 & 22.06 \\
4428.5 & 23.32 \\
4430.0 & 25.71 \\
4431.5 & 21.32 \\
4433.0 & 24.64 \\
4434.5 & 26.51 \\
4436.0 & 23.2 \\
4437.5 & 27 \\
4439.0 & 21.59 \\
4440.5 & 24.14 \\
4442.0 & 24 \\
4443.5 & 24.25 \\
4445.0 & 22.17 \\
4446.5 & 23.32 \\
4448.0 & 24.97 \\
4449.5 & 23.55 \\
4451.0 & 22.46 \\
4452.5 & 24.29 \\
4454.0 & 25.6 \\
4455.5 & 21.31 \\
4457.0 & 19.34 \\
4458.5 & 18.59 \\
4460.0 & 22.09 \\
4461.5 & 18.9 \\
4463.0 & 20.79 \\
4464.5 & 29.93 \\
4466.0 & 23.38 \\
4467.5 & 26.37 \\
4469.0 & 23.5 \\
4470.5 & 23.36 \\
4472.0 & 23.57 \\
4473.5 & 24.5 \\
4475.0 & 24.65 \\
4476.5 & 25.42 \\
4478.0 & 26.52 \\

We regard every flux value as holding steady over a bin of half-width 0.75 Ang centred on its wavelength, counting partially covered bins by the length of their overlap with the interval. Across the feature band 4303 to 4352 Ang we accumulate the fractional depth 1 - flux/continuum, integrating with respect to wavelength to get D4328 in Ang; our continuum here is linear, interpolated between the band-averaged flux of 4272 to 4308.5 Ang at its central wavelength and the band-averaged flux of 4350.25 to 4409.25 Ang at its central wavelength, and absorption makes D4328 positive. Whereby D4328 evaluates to -3.4 Ang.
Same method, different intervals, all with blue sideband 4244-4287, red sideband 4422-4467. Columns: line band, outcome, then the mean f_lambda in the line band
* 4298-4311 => 3.3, 14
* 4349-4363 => -0.1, 20.7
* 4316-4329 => -0.2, 19.7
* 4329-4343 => 0.1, 19.7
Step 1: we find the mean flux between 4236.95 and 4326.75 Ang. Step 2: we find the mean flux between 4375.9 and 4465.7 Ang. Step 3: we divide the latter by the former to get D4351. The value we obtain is 1.27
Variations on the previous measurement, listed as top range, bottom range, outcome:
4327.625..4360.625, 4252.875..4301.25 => 1.20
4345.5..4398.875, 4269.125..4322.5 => 1.21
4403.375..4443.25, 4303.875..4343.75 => 1.24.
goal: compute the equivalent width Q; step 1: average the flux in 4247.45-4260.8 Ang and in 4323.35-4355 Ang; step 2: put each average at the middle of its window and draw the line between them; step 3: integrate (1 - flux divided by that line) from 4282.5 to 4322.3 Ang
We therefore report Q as 4.3 Ang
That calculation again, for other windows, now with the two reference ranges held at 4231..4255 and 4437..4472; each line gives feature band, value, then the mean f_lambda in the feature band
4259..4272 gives 1.7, 16.5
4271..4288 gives 1.9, 17.2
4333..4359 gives 1.4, 19.8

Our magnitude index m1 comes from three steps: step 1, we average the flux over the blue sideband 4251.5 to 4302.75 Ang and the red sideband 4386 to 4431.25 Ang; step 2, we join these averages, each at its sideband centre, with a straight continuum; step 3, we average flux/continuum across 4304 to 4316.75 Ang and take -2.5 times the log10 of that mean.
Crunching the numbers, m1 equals 0.08 mag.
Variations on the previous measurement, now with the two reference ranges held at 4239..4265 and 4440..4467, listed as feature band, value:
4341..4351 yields 0.08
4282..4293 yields 0.12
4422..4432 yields -0.10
